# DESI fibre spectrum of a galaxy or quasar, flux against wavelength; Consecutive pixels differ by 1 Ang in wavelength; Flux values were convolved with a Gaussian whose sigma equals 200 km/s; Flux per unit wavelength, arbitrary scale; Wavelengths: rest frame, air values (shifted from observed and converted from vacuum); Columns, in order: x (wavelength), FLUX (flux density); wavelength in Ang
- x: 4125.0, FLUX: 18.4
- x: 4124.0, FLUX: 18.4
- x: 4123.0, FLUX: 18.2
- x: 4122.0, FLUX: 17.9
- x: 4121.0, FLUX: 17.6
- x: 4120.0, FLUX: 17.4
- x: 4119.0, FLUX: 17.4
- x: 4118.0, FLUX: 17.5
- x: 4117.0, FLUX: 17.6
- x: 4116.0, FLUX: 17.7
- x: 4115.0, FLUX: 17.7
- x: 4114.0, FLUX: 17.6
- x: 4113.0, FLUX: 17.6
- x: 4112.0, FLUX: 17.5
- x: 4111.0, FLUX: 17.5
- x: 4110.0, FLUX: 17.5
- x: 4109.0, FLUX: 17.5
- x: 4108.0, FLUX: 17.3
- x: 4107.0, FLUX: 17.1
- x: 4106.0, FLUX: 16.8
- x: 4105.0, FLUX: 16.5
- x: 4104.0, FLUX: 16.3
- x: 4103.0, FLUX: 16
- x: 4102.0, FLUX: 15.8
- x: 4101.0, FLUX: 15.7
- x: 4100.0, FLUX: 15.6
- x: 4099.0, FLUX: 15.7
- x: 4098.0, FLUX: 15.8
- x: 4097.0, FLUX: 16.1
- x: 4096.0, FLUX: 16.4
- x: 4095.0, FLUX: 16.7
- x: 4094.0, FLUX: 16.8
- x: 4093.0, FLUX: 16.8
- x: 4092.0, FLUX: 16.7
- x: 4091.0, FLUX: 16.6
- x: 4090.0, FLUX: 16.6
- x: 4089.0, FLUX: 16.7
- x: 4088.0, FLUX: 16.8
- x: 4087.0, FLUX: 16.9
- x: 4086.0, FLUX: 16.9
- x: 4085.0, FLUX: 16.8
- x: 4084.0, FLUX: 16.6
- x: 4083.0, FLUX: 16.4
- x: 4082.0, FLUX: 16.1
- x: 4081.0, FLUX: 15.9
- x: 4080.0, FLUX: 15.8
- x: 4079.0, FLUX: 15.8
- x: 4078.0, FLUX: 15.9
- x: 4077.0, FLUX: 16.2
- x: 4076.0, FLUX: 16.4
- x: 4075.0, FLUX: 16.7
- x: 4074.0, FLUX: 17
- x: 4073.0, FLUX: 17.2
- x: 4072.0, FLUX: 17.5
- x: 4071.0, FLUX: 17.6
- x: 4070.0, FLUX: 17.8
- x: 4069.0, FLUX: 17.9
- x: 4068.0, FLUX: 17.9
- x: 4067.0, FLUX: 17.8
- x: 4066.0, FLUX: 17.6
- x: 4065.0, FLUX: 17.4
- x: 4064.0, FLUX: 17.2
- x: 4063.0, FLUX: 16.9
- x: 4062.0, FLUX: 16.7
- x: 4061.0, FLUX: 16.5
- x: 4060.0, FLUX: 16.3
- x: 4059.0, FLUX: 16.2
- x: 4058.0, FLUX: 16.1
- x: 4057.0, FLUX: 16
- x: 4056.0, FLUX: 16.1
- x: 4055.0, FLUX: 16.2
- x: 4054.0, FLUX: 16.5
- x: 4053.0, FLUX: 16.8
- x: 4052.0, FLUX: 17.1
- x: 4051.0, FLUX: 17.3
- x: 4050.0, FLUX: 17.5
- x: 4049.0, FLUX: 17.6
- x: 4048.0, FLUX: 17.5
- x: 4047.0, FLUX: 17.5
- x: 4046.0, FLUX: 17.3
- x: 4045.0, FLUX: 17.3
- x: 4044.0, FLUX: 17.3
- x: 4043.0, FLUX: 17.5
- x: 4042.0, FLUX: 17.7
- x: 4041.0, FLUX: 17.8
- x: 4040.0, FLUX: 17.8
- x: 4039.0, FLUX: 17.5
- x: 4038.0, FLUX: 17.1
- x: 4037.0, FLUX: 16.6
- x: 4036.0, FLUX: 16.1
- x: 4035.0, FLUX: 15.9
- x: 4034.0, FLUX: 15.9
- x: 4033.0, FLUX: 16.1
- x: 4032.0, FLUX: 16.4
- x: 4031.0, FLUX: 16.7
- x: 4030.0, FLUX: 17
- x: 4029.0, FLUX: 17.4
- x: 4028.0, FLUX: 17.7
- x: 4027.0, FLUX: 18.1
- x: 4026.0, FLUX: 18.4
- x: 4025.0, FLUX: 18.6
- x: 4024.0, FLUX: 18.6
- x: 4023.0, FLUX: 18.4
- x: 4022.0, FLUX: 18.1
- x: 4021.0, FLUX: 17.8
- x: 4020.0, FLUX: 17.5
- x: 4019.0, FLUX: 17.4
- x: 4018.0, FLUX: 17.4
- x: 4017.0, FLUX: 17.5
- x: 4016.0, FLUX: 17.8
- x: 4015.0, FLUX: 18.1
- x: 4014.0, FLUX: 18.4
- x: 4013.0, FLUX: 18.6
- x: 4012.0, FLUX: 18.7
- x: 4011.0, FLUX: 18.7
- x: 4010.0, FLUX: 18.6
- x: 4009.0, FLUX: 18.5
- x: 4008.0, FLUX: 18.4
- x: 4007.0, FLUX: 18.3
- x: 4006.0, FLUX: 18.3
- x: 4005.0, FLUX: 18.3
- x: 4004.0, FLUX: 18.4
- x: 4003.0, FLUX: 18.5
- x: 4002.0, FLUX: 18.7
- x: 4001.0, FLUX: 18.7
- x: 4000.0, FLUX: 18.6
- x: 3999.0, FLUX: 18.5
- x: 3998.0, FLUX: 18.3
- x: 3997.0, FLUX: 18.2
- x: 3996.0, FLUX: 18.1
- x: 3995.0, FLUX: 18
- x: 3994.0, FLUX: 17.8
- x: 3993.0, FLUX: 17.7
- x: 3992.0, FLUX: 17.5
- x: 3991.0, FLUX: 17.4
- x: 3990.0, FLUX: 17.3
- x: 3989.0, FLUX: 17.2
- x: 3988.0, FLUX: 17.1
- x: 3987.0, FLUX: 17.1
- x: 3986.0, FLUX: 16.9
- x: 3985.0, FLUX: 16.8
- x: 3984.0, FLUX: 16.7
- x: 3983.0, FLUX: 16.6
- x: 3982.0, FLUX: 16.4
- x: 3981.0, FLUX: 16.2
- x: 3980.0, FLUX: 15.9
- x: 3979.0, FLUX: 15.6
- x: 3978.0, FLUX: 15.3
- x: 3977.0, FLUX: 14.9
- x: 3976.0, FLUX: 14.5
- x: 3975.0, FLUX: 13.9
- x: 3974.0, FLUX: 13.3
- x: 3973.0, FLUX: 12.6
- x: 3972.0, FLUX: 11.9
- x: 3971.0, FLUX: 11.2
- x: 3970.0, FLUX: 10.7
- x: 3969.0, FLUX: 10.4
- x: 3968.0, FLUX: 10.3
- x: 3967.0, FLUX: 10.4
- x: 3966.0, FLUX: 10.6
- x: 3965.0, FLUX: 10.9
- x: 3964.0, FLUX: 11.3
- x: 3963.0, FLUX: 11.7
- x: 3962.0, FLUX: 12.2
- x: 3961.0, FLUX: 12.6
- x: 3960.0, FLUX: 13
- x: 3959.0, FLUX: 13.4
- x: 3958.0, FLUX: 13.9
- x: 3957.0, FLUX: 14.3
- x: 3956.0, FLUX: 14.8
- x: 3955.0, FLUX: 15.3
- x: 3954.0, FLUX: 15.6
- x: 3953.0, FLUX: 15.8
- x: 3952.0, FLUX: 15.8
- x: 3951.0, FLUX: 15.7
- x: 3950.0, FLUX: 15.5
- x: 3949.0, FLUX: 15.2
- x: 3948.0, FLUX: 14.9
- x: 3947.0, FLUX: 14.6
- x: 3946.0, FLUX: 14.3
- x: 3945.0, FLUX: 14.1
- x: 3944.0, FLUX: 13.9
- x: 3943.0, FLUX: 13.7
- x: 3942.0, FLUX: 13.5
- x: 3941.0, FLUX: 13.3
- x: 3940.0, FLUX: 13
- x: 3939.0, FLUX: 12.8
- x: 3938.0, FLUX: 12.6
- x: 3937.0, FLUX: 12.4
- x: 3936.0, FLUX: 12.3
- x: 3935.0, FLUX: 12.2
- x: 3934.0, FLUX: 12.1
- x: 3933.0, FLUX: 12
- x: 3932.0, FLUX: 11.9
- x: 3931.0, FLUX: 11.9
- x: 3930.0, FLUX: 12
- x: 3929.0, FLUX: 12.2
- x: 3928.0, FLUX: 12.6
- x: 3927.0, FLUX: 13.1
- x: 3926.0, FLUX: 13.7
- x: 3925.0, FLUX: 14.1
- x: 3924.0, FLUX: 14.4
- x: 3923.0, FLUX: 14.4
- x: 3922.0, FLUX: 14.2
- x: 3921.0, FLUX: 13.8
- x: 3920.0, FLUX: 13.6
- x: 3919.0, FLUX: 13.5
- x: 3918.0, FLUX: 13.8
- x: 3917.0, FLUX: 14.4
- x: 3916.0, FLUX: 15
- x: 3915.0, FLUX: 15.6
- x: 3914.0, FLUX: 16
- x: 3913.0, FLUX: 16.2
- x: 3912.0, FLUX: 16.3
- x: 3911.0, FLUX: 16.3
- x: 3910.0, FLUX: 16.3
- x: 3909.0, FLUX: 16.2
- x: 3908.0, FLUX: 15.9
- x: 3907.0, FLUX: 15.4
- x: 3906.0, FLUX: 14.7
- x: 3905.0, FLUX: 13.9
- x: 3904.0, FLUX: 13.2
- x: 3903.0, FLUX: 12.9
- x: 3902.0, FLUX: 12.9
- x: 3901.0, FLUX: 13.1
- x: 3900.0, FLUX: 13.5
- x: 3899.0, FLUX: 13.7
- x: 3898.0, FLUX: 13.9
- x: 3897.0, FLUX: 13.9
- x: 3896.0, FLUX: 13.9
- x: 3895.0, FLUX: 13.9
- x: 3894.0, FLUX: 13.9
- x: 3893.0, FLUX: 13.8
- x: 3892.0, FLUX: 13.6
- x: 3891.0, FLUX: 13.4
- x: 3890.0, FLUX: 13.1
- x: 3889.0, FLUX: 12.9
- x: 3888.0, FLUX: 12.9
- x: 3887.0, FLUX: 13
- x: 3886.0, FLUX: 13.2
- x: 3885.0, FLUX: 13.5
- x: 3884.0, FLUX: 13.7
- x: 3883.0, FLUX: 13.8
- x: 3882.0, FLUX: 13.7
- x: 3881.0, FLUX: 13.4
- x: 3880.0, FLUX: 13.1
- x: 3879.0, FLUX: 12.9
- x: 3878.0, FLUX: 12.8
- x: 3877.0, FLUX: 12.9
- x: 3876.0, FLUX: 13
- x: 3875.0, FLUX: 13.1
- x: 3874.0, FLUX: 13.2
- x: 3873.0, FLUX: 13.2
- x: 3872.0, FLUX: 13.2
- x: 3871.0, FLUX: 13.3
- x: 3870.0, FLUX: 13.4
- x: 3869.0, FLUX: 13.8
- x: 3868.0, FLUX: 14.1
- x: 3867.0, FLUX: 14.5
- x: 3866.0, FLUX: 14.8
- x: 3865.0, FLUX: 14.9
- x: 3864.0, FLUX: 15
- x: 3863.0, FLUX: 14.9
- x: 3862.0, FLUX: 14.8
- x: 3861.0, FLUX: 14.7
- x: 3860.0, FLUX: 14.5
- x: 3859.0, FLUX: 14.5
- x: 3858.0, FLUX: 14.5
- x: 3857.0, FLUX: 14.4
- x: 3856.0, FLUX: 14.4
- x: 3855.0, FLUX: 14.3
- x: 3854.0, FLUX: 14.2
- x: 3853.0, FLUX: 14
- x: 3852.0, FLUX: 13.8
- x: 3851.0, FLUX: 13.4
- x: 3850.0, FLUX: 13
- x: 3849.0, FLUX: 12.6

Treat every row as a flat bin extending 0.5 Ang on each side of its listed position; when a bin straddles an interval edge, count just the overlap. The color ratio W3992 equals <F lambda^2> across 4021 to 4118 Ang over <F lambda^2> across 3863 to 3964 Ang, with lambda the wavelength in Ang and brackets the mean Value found 1.33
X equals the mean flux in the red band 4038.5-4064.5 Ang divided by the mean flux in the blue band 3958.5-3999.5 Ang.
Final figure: 1.15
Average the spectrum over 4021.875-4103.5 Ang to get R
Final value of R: 16.9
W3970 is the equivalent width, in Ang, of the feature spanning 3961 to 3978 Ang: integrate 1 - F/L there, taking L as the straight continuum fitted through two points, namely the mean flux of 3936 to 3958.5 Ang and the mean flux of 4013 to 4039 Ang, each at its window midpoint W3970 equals 3.5 Ang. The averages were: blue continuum 14.3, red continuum 17.4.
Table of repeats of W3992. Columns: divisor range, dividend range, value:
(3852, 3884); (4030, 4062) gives 1.33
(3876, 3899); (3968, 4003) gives 1.26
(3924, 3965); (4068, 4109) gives 1.32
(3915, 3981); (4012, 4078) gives 1.35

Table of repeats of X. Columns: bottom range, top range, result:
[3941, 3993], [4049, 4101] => 1.16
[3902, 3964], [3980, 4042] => 1.26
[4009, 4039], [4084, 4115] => 0.95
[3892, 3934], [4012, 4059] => 1.23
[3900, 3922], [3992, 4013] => 1.25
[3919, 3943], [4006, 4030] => 1.39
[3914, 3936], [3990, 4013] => 1.36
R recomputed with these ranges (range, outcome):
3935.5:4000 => 14.6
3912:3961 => 13.9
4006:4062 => 17.4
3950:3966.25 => 13.7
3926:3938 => 12.3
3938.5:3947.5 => 13.7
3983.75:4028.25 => 18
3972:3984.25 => 15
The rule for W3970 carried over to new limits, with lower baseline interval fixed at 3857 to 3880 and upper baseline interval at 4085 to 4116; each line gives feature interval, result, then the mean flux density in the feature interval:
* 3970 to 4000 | -1.5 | 16.1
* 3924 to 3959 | 2.6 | 13.7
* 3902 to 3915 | -0.7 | 15.2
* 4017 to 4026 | -1.3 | 18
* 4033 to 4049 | -1.1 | 17.1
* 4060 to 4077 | -0.9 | 17.2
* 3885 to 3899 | 0.7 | 13.5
